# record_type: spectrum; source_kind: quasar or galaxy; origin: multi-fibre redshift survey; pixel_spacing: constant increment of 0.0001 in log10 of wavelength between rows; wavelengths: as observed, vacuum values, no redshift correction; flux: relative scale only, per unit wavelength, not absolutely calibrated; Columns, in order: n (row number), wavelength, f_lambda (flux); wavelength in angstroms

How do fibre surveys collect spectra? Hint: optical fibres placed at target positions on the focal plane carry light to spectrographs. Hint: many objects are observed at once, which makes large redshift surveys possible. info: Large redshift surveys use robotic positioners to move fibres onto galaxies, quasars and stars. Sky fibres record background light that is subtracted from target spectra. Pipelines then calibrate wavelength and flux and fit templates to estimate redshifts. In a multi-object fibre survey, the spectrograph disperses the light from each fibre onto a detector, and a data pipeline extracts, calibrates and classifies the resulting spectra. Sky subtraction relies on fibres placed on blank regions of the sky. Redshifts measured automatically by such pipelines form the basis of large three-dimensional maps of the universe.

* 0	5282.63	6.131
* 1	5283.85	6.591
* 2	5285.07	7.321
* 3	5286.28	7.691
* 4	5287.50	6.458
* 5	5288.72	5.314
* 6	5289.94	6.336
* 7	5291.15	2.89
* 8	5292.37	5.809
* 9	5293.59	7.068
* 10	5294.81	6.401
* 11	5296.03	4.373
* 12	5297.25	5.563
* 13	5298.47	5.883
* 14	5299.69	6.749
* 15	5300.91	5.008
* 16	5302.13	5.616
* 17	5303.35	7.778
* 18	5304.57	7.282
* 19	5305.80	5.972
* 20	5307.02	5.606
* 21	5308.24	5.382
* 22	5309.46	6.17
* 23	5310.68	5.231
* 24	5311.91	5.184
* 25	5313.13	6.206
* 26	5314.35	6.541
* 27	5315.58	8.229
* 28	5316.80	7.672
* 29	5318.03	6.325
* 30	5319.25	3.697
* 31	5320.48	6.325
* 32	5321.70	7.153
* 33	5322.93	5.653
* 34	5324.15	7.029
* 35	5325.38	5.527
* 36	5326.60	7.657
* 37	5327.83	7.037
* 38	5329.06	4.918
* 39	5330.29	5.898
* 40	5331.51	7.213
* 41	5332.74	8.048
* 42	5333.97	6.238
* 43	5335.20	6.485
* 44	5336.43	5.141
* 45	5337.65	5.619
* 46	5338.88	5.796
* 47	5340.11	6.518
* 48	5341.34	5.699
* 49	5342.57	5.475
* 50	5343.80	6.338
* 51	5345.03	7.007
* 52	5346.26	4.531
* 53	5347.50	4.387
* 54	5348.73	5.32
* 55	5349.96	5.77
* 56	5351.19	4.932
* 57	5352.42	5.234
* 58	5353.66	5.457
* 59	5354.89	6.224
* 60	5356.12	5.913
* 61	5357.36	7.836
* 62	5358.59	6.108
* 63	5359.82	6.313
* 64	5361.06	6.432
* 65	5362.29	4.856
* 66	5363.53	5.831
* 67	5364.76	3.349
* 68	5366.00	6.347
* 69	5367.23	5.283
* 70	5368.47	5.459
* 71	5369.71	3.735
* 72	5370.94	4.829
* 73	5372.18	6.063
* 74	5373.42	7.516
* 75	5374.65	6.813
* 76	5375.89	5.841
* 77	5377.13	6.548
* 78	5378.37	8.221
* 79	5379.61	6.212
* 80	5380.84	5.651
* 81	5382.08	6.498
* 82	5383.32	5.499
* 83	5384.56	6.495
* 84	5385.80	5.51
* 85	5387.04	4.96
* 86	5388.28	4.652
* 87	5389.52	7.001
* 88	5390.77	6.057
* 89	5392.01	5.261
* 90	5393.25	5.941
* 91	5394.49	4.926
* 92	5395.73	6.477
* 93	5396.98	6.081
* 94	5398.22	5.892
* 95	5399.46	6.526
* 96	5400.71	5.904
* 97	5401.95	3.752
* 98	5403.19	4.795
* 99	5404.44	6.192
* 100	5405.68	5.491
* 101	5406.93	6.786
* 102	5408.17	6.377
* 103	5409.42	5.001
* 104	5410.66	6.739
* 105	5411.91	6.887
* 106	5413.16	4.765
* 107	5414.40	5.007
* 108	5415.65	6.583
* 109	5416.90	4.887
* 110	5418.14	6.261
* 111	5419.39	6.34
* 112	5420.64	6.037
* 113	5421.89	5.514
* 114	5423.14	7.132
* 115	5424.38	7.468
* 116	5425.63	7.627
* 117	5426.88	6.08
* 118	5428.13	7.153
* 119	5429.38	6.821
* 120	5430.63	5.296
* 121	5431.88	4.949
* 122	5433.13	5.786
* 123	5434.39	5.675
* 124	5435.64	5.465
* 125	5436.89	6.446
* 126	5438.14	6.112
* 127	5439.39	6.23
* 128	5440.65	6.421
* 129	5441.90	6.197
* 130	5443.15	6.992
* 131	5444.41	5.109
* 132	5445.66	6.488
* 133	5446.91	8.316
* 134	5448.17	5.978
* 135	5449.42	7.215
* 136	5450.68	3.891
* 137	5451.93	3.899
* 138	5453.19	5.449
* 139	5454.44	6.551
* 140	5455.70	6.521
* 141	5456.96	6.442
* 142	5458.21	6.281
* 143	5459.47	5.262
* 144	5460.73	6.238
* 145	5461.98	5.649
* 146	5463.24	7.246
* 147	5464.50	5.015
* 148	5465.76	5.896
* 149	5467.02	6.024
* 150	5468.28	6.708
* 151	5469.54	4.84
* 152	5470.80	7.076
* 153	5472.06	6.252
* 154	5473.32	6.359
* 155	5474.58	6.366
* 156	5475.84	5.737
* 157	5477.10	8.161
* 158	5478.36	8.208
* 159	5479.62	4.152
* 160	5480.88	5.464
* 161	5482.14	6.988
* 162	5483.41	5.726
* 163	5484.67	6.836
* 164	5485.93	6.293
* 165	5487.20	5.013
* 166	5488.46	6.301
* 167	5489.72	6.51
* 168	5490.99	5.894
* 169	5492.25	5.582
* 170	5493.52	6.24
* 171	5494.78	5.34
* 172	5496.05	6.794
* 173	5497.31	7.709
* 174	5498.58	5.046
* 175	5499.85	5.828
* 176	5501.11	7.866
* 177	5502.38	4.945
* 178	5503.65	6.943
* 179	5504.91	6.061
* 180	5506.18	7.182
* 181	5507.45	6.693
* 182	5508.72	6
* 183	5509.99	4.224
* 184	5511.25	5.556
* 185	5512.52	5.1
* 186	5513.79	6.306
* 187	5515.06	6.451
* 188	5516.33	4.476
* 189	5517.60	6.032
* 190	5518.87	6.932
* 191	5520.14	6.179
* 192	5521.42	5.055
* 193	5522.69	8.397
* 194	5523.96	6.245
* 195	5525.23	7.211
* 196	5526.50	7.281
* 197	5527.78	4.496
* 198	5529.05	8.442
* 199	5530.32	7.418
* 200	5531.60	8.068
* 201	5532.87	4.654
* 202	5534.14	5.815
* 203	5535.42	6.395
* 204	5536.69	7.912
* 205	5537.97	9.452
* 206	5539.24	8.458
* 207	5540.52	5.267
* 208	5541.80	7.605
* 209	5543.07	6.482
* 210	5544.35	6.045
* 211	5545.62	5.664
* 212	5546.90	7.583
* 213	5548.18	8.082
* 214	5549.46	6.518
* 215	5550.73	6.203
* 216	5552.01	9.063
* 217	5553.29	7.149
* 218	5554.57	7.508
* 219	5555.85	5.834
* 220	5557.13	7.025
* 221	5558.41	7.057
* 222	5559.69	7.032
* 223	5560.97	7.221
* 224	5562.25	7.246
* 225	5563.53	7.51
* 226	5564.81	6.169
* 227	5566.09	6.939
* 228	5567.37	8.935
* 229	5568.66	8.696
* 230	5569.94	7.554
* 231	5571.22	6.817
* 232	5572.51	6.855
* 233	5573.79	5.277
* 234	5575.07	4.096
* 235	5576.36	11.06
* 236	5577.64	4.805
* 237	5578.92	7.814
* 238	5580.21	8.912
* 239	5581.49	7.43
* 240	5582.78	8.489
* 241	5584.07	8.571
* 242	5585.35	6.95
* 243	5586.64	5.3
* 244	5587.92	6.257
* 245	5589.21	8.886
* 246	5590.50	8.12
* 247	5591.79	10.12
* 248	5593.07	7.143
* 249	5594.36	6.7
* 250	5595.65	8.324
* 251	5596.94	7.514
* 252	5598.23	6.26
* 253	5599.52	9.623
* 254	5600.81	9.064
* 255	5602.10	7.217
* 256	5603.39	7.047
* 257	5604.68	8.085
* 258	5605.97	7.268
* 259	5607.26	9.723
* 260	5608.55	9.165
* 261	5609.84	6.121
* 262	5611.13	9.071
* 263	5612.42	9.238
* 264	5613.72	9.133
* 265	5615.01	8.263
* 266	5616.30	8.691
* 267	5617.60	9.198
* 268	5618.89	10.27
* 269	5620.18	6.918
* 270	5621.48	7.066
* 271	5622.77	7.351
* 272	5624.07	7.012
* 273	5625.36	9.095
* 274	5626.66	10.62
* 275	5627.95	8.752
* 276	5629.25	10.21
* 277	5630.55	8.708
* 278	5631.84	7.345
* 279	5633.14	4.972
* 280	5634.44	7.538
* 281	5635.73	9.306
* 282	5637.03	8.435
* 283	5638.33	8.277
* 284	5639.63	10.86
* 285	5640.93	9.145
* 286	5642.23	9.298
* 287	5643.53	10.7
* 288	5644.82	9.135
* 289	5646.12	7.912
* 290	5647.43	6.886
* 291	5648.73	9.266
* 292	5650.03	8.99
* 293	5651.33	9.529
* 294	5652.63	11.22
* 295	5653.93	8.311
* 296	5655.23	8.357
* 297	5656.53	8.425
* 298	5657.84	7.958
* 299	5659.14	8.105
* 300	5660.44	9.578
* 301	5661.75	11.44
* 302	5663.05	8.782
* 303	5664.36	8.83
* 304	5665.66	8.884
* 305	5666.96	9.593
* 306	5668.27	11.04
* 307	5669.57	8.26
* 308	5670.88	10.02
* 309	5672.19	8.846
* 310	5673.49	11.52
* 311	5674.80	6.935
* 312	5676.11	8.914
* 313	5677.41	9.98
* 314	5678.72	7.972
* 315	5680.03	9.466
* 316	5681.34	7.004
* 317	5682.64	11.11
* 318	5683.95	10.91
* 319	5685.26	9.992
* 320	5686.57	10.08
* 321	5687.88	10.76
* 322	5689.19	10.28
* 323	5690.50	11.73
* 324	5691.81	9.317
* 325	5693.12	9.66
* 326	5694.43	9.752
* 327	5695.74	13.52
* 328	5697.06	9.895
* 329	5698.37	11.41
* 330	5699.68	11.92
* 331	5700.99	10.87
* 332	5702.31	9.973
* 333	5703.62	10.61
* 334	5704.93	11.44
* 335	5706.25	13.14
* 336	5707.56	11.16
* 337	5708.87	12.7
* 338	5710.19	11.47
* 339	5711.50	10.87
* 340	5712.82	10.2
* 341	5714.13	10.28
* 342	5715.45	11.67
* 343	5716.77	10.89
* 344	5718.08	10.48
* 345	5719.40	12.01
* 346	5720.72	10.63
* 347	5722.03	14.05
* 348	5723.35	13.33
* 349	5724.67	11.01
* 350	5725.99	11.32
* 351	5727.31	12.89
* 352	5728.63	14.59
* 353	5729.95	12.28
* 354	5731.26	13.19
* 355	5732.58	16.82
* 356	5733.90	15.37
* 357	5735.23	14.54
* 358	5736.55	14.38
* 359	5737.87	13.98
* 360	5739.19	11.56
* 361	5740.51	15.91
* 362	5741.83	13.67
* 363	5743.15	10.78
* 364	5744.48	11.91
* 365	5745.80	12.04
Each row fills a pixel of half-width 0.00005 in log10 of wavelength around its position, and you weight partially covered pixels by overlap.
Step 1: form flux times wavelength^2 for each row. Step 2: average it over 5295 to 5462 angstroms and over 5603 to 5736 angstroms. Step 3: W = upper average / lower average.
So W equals 1.85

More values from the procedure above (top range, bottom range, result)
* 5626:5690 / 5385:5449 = 1.66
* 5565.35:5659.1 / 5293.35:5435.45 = 1.50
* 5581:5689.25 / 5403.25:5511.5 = 1.51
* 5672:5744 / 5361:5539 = 2.06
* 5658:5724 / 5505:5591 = 1.59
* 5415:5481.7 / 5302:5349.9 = 1.05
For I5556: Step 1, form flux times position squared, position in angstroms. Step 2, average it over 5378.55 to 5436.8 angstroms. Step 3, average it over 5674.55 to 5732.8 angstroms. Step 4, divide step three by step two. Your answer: 2.07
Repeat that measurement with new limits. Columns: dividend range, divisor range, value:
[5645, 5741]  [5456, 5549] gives 1.81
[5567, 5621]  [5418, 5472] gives 1.35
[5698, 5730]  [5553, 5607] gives 1.64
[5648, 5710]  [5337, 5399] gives 1.92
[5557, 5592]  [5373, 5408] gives 1.32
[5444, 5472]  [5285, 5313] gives 1.07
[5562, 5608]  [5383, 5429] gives 1.36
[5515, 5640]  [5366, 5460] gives 1.34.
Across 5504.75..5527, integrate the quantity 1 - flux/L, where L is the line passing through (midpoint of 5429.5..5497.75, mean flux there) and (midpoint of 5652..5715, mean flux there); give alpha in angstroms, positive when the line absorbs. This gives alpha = 2.7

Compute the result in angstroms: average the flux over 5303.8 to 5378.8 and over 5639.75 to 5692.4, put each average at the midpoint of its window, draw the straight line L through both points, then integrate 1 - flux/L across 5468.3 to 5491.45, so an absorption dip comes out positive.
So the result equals 3.7 angstroms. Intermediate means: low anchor 6.02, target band 6.25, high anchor 9.38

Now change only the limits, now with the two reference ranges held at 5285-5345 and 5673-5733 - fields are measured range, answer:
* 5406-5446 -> 7.51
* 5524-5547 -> 5.34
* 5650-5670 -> 2.47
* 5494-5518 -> 7.11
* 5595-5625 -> 5.22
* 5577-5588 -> 2.68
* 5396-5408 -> 2.47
